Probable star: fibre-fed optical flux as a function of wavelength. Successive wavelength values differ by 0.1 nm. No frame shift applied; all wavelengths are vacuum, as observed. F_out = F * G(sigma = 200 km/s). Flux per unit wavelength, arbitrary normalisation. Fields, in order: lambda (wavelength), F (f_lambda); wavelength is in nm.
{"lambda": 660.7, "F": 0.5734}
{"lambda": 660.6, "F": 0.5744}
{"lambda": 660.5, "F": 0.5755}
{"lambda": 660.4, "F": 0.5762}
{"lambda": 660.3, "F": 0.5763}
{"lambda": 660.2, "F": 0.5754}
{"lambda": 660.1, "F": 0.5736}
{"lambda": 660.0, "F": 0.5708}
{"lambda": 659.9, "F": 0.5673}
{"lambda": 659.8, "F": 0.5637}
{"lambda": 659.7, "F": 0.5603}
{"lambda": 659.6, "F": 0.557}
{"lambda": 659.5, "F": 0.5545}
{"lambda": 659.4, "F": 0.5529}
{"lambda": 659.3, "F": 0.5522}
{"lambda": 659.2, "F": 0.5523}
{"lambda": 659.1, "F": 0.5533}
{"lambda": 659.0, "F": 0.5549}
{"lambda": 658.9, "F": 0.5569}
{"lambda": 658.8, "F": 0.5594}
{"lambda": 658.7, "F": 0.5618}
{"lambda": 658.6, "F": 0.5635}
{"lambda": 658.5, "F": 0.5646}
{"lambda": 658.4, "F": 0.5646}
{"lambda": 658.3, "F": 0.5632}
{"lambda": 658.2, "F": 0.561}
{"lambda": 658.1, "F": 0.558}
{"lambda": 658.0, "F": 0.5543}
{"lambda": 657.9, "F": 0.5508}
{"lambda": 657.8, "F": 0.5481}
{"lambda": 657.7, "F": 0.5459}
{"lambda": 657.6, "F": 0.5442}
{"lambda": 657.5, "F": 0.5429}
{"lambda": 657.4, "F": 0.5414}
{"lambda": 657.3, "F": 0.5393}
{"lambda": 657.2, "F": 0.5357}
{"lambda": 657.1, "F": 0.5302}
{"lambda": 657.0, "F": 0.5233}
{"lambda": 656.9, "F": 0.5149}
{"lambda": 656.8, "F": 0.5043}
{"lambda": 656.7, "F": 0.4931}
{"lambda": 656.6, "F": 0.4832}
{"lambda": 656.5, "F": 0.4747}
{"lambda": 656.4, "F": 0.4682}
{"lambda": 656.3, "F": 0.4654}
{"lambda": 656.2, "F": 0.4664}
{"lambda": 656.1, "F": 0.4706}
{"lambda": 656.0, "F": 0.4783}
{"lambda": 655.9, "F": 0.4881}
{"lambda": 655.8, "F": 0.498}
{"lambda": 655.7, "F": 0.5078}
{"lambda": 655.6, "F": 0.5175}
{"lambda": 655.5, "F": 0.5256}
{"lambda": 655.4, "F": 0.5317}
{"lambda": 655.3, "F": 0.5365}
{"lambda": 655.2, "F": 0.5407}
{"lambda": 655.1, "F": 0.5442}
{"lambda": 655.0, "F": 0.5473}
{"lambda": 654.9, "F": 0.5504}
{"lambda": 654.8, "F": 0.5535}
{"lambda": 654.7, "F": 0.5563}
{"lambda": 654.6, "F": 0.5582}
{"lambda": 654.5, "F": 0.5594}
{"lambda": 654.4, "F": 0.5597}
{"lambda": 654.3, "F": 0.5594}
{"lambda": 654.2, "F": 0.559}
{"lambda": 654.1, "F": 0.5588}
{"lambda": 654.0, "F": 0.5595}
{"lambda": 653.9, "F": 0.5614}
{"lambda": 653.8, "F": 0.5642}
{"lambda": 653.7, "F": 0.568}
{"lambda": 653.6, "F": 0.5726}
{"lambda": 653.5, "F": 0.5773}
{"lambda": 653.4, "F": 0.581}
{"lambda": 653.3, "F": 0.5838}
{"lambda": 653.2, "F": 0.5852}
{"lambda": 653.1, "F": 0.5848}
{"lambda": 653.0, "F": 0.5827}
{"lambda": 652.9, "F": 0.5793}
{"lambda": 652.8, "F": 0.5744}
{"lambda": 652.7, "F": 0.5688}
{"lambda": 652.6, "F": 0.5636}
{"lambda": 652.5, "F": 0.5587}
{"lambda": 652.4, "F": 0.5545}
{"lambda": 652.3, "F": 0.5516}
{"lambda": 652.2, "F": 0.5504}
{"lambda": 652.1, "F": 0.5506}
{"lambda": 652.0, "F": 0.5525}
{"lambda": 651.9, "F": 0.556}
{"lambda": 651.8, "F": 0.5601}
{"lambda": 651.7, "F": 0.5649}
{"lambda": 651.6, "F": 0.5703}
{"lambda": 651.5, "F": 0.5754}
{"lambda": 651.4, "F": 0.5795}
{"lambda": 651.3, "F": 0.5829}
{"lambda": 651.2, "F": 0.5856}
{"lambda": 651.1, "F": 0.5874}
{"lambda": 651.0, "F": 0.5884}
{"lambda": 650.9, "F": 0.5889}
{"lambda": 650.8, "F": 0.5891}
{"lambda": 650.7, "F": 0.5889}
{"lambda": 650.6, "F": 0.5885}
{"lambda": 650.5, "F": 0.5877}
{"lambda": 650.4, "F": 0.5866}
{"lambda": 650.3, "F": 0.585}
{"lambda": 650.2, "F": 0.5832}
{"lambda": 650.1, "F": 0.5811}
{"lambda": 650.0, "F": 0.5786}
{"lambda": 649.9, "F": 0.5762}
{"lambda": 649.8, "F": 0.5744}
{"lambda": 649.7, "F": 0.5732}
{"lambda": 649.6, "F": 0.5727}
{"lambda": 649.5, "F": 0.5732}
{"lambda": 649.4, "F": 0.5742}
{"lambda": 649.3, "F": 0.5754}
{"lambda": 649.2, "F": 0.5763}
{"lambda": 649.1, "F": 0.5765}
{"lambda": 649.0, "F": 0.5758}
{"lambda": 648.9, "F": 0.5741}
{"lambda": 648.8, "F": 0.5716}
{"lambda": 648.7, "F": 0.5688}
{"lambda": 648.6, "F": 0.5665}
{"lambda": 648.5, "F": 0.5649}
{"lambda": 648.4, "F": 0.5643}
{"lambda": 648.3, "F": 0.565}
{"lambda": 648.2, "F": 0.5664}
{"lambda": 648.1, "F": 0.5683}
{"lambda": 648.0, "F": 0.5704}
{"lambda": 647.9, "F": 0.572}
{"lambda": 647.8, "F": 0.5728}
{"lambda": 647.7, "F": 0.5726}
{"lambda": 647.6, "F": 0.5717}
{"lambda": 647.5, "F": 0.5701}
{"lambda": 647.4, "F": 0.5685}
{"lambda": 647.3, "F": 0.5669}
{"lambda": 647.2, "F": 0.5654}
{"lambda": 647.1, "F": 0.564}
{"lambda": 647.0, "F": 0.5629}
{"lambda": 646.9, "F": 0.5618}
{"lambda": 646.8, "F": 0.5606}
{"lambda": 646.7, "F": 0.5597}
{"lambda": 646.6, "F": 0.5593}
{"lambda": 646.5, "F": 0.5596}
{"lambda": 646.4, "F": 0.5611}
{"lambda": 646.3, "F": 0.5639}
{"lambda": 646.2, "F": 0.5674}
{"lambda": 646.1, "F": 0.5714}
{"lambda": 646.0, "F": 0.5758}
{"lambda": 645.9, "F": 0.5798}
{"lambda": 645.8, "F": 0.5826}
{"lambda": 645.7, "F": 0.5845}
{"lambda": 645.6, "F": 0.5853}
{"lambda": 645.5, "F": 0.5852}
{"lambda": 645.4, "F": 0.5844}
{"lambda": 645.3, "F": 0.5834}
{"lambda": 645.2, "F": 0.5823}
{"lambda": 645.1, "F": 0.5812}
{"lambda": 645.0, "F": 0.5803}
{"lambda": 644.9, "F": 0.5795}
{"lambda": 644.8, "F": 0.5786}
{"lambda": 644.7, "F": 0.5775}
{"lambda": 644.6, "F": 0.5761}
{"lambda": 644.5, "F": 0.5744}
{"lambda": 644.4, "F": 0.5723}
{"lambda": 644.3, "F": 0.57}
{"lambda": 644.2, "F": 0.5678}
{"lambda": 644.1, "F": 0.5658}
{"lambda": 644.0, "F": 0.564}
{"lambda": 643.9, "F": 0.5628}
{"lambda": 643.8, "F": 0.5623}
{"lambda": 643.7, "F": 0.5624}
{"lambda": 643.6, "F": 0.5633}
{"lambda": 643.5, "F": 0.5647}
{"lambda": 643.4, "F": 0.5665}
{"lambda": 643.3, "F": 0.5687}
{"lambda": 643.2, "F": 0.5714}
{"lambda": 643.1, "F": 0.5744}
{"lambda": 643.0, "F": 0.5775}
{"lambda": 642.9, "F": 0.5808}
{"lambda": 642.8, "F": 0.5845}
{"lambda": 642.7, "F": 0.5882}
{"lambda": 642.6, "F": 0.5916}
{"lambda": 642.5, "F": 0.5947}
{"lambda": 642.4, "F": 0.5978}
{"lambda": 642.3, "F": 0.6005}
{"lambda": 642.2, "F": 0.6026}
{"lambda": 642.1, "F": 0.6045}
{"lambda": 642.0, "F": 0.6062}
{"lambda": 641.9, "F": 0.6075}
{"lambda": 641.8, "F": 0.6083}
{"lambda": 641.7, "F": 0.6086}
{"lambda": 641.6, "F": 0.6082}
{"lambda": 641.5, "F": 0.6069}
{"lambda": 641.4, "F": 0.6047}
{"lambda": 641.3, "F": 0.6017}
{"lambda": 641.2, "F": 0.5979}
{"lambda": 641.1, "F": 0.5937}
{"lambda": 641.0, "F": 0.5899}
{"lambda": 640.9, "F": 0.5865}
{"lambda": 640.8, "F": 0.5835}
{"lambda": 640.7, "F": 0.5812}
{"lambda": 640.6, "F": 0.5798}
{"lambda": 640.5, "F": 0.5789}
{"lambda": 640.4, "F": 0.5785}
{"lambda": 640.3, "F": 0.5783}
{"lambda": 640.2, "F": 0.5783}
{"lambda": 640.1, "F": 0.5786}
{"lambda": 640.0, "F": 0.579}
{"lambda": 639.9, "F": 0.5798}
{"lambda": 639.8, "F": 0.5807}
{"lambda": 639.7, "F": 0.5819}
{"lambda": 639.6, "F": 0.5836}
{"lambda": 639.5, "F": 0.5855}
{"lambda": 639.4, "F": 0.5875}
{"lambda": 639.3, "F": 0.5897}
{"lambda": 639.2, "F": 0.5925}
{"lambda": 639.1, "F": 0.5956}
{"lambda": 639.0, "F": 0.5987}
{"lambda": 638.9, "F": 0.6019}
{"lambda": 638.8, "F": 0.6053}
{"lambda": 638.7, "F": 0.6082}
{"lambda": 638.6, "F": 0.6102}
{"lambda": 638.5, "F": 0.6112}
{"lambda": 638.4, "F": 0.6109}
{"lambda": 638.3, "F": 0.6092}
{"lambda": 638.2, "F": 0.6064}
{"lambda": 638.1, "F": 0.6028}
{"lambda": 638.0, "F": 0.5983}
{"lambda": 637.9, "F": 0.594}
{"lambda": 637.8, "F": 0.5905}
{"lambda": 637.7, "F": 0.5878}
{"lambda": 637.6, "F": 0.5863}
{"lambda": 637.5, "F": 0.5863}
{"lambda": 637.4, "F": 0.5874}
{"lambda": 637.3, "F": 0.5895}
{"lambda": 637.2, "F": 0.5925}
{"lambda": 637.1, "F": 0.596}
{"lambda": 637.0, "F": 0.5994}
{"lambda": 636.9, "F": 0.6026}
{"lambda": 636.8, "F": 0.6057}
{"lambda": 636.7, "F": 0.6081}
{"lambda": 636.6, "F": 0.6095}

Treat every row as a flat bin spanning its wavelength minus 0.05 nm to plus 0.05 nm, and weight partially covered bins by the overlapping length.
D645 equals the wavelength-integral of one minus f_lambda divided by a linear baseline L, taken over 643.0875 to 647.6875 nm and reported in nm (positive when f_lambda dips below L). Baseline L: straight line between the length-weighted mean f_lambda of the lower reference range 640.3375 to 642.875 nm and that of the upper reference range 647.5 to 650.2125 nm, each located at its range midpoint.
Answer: 0.10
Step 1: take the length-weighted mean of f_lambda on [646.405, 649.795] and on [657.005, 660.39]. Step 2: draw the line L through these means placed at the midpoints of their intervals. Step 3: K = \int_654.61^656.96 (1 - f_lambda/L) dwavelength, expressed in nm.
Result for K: 0.21 nm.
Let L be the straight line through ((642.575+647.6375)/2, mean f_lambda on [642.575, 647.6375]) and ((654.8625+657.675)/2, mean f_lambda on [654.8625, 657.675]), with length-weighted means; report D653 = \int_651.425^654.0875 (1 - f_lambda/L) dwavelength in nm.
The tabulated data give -0.18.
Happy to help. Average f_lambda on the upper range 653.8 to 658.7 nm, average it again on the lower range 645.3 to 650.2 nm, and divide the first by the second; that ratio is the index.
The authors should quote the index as 0.93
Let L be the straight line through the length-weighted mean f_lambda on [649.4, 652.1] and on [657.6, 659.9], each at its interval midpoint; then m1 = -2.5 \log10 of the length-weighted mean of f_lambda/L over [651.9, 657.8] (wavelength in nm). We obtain 0.05 mag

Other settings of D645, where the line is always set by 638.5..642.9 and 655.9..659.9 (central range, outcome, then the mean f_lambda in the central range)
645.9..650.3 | -0.019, 0.57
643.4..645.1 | 0.031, 0.57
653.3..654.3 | -0.035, 0.567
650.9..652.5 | -0.036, 0.568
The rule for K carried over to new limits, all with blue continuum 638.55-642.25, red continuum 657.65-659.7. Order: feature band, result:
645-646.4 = 0.01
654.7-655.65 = 0.04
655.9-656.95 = 0.15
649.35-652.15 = -0.02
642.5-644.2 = 0.04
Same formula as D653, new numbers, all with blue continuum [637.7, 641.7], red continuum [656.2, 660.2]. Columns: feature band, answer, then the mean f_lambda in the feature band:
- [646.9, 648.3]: 0.007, 0.568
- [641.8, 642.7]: -0.022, 0.6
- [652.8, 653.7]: -0.040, 0.58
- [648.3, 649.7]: -0.011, 0.572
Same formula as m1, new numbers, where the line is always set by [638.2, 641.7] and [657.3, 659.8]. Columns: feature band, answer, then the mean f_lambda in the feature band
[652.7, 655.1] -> 0.00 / 0.566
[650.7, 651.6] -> -0.03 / 0.584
